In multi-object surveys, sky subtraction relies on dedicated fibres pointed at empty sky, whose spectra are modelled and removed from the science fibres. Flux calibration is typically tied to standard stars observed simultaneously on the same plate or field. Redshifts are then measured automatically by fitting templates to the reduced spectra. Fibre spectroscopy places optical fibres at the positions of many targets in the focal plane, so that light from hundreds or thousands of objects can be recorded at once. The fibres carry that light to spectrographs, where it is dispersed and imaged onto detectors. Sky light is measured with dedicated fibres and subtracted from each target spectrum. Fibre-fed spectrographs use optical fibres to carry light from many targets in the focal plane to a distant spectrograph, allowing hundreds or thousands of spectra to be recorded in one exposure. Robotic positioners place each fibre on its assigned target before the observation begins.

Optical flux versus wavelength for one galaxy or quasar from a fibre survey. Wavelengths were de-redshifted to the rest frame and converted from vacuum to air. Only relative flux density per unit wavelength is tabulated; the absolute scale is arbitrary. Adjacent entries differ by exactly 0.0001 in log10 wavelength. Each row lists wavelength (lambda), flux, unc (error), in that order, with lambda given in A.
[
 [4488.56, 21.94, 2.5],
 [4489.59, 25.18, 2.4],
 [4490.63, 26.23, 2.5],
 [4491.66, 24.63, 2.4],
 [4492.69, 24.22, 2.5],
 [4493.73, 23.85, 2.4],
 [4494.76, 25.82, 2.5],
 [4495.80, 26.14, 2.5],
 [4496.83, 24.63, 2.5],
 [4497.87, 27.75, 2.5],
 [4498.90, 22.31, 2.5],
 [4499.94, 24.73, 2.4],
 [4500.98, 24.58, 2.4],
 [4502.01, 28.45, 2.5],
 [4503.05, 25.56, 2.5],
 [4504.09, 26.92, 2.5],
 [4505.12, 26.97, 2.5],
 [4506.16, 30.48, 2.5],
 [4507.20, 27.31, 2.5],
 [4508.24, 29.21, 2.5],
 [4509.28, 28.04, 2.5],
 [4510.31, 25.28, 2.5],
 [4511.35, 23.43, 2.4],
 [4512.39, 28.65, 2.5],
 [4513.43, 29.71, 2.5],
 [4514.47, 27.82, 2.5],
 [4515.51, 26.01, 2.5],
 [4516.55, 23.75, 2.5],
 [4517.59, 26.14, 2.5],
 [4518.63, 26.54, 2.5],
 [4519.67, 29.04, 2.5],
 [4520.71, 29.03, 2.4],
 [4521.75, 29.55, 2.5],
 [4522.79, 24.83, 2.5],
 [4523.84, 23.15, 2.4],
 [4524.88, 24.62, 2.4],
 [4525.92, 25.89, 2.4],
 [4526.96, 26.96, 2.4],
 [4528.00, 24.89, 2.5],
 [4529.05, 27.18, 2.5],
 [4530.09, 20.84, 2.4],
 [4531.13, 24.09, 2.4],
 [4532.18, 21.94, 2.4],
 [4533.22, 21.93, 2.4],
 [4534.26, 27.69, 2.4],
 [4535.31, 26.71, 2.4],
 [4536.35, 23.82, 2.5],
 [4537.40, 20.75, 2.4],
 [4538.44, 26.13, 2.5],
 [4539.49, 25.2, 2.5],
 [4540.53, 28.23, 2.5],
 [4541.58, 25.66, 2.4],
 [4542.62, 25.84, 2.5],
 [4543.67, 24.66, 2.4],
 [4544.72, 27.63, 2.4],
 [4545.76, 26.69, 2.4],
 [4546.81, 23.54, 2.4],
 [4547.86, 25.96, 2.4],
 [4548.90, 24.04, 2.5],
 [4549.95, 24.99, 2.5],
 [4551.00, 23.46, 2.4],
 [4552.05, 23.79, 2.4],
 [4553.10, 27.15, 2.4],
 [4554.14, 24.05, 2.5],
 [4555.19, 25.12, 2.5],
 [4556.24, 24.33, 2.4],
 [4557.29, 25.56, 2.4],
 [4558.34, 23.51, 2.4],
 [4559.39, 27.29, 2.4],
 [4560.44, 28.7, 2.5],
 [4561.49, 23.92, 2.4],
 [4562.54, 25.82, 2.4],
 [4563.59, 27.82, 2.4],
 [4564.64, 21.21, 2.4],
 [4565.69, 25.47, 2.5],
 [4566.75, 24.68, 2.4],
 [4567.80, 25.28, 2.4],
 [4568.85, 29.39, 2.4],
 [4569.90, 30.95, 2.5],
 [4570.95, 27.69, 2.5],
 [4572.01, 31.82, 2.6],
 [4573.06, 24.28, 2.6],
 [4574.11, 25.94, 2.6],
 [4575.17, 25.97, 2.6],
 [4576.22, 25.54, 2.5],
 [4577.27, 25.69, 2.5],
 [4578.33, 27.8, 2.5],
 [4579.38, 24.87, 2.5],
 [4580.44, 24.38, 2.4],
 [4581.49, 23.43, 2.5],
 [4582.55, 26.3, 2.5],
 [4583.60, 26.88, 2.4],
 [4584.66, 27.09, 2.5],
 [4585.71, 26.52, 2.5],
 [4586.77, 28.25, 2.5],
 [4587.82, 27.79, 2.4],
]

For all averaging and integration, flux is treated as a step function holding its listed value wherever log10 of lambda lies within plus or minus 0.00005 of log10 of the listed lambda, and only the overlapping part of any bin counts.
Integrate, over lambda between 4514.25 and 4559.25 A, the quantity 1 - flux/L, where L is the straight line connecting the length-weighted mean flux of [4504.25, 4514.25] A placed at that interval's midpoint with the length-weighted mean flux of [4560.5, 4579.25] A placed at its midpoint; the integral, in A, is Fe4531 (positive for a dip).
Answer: 2.98 A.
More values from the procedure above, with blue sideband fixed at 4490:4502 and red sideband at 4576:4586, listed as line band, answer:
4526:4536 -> 0.3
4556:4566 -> 0.1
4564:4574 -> -0.4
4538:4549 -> -0.1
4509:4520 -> -0.6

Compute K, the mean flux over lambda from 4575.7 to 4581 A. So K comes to 25.6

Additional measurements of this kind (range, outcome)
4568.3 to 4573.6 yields 28.8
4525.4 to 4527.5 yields 26.5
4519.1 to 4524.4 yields 27.1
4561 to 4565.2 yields 24.7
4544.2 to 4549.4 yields 25.6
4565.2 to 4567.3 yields 25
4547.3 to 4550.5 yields 25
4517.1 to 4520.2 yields 27.3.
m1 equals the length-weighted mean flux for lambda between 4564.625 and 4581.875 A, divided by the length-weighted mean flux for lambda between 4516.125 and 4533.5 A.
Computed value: 1.0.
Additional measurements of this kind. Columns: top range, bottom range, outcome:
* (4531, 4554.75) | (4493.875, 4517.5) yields 0.94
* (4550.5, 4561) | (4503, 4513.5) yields 0.92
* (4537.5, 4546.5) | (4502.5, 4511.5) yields 0.95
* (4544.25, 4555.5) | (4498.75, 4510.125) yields 0.94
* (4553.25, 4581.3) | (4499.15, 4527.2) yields 0.97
